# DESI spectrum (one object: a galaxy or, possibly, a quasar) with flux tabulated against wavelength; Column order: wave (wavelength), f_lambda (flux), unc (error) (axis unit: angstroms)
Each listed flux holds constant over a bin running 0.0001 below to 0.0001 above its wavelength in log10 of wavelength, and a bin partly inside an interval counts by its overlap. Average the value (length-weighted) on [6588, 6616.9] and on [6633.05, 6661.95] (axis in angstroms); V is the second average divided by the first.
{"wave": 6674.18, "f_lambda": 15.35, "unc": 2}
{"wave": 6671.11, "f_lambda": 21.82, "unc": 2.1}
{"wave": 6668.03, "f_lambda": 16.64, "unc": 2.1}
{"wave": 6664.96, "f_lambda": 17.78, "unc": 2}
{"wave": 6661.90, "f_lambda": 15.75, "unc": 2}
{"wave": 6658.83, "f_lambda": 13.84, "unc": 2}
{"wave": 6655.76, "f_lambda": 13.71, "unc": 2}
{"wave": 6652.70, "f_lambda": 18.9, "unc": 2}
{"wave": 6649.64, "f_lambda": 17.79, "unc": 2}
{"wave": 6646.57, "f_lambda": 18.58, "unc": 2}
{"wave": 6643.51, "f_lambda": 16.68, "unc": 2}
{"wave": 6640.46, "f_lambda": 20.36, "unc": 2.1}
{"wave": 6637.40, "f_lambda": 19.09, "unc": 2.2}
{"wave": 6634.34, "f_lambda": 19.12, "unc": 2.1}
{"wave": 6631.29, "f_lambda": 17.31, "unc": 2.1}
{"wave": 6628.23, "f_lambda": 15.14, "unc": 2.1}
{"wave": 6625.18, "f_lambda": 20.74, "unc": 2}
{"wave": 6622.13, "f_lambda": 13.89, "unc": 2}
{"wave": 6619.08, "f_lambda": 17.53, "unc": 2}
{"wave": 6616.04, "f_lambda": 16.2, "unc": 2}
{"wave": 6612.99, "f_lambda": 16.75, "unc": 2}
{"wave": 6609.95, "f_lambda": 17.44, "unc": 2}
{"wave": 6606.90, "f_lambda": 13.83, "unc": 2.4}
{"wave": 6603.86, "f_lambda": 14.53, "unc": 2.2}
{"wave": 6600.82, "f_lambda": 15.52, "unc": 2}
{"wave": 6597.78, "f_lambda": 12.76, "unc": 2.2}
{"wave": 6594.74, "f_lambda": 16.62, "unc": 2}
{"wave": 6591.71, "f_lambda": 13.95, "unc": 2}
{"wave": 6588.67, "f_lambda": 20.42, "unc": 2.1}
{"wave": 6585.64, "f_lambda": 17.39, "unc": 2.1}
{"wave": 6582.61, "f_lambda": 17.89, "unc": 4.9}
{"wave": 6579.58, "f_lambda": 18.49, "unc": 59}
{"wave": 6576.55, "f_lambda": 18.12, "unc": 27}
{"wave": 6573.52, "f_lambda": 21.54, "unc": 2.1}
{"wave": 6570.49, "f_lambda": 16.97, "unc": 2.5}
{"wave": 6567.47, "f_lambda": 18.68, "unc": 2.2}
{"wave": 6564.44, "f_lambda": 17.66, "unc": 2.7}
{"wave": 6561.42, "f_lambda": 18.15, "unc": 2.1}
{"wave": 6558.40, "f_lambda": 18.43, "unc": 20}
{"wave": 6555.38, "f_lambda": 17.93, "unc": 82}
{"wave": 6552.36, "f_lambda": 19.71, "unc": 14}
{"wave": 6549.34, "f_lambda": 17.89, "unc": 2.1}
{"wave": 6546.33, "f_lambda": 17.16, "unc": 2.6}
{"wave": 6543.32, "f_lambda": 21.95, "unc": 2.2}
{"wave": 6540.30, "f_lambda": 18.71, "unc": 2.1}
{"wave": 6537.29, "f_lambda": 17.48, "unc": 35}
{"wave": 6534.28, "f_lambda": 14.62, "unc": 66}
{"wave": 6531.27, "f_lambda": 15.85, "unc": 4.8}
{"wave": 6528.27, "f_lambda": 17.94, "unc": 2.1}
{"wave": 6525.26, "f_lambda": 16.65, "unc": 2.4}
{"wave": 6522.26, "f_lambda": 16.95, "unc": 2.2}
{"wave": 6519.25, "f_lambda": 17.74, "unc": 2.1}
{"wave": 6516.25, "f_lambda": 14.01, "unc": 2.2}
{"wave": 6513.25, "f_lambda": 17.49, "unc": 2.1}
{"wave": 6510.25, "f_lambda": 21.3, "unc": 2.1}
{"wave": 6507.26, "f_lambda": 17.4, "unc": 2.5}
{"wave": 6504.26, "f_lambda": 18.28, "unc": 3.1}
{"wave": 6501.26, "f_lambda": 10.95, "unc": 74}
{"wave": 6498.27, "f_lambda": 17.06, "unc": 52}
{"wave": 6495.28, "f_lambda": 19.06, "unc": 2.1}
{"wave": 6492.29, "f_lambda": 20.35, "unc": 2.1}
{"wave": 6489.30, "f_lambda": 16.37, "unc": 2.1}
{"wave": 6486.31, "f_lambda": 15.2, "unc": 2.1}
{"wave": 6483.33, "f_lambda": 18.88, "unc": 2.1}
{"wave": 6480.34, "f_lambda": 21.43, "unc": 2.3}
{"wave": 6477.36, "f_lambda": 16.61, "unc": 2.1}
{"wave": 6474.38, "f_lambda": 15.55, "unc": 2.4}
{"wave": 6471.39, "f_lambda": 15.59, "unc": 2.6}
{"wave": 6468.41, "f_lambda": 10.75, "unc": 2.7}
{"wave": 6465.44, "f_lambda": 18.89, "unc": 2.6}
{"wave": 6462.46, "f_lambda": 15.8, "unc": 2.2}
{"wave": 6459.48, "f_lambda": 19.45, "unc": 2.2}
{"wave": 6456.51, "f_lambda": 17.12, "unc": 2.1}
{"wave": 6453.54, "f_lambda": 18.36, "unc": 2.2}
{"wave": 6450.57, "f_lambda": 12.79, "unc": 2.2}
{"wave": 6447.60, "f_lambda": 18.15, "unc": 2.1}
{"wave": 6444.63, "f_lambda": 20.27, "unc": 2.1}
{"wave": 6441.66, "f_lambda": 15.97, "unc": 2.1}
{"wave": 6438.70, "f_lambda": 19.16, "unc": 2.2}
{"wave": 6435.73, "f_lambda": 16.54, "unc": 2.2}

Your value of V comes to 1.11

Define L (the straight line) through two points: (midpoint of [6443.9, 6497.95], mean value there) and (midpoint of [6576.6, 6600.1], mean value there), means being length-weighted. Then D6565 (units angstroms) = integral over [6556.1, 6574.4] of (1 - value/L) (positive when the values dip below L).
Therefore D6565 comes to -1.7 angstroms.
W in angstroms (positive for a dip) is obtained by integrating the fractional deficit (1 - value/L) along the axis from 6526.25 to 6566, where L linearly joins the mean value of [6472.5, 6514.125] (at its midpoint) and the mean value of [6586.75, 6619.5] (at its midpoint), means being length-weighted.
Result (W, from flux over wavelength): -2.8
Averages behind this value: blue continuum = 17.5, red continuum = 15.9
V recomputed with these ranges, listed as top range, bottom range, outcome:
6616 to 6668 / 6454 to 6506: 1.02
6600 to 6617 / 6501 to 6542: 0.92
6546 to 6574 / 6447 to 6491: 1.10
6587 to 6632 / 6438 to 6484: 0.94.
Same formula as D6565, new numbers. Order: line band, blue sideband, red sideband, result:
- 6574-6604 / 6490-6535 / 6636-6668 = 0.56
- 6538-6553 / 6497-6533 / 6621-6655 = -1.67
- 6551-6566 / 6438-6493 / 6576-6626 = -1.49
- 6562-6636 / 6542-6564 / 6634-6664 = 4.07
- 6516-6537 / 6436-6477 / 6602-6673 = 0.53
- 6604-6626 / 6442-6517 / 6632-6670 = 1.24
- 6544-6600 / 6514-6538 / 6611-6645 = -2.96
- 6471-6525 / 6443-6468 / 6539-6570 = 1.78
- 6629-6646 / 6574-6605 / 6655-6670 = -2.35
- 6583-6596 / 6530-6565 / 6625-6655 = 0.64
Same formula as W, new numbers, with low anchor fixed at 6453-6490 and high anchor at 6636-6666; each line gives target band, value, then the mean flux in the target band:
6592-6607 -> 2.16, 14.7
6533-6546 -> -0.86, 18.2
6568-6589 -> -1.83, 18.6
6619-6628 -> 0.07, 17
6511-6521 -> 0.11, 16.8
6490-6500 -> -0.89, 18.5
